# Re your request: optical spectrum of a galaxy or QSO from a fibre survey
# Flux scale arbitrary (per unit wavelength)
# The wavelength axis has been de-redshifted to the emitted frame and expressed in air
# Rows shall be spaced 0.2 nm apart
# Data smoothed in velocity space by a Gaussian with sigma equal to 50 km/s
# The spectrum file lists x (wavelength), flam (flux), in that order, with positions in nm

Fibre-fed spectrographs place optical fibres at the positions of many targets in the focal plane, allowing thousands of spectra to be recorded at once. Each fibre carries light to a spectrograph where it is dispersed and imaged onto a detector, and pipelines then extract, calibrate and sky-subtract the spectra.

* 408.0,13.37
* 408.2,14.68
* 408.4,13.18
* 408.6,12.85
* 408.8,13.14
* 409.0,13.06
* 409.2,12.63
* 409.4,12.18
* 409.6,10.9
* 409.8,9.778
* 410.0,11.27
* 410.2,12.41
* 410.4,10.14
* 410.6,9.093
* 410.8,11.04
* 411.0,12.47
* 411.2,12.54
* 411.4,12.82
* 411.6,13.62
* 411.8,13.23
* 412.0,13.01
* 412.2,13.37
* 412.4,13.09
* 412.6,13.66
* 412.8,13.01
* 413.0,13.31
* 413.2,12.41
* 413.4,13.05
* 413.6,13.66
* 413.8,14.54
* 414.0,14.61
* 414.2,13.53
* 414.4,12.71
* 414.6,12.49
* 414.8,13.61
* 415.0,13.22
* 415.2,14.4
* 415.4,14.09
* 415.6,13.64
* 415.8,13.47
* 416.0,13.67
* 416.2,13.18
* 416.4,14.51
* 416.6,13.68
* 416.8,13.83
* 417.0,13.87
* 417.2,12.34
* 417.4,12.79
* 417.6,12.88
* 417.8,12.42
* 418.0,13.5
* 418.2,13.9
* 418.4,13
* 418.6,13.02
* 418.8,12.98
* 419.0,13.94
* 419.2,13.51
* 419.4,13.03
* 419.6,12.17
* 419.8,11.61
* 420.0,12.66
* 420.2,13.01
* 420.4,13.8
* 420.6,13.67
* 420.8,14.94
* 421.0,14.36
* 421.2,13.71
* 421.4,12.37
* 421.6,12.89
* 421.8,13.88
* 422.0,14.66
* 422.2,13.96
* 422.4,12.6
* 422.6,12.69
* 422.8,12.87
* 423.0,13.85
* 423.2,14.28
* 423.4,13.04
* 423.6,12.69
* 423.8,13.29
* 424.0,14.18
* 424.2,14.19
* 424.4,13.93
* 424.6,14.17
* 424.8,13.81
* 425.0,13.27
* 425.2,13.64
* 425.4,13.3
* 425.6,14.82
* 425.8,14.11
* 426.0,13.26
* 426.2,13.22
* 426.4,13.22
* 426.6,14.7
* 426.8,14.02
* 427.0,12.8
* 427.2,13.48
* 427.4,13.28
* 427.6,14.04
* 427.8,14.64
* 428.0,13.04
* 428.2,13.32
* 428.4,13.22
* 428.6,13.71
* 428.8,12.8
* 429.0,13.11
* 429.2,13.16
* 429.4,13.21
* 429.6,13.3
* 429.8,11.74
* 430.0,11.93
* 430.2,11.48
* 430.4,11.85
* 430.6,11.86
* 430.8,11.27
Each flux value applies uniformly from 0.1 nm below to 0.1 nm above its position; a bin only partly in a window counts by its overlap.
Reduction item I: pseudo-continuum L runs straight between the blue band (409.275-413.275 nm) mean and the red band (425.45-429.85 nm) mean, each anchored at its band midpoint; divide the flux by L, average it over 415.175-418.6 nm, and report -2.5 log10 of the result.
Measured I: -0.07 mag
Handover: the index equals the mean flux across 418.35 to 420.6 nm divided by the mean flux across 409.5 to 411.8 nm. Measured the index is 1.13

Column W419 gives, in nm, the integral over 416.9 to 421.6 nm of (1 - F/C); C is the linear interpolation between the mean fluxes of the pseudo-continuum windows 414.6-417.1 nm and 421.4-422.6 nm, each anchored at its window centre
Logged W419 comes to 0.13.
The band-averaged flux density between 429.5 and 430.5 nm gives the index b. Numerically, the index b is 12.1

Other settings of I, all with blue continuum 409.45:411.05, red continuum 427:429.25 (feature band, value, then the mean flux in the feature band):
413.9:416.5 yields -0.177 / 13.6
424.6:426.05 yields -0.063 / 13.8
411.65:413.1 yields -0.185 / 13.3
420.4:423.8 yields -0.081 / 13.5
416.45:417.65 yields -0.126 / 13.3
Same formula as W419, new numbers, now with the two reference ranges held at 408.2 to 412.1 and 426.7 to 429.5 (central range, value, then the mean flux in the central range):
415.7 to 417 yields -0.12 nm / 13.7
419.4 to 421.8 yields -0.06 nm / 13.2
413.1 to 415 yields -0.15 nm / 13.4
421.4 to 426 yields -0.18 nm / 13.6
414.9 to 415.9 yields -0.10 nm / 13.8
